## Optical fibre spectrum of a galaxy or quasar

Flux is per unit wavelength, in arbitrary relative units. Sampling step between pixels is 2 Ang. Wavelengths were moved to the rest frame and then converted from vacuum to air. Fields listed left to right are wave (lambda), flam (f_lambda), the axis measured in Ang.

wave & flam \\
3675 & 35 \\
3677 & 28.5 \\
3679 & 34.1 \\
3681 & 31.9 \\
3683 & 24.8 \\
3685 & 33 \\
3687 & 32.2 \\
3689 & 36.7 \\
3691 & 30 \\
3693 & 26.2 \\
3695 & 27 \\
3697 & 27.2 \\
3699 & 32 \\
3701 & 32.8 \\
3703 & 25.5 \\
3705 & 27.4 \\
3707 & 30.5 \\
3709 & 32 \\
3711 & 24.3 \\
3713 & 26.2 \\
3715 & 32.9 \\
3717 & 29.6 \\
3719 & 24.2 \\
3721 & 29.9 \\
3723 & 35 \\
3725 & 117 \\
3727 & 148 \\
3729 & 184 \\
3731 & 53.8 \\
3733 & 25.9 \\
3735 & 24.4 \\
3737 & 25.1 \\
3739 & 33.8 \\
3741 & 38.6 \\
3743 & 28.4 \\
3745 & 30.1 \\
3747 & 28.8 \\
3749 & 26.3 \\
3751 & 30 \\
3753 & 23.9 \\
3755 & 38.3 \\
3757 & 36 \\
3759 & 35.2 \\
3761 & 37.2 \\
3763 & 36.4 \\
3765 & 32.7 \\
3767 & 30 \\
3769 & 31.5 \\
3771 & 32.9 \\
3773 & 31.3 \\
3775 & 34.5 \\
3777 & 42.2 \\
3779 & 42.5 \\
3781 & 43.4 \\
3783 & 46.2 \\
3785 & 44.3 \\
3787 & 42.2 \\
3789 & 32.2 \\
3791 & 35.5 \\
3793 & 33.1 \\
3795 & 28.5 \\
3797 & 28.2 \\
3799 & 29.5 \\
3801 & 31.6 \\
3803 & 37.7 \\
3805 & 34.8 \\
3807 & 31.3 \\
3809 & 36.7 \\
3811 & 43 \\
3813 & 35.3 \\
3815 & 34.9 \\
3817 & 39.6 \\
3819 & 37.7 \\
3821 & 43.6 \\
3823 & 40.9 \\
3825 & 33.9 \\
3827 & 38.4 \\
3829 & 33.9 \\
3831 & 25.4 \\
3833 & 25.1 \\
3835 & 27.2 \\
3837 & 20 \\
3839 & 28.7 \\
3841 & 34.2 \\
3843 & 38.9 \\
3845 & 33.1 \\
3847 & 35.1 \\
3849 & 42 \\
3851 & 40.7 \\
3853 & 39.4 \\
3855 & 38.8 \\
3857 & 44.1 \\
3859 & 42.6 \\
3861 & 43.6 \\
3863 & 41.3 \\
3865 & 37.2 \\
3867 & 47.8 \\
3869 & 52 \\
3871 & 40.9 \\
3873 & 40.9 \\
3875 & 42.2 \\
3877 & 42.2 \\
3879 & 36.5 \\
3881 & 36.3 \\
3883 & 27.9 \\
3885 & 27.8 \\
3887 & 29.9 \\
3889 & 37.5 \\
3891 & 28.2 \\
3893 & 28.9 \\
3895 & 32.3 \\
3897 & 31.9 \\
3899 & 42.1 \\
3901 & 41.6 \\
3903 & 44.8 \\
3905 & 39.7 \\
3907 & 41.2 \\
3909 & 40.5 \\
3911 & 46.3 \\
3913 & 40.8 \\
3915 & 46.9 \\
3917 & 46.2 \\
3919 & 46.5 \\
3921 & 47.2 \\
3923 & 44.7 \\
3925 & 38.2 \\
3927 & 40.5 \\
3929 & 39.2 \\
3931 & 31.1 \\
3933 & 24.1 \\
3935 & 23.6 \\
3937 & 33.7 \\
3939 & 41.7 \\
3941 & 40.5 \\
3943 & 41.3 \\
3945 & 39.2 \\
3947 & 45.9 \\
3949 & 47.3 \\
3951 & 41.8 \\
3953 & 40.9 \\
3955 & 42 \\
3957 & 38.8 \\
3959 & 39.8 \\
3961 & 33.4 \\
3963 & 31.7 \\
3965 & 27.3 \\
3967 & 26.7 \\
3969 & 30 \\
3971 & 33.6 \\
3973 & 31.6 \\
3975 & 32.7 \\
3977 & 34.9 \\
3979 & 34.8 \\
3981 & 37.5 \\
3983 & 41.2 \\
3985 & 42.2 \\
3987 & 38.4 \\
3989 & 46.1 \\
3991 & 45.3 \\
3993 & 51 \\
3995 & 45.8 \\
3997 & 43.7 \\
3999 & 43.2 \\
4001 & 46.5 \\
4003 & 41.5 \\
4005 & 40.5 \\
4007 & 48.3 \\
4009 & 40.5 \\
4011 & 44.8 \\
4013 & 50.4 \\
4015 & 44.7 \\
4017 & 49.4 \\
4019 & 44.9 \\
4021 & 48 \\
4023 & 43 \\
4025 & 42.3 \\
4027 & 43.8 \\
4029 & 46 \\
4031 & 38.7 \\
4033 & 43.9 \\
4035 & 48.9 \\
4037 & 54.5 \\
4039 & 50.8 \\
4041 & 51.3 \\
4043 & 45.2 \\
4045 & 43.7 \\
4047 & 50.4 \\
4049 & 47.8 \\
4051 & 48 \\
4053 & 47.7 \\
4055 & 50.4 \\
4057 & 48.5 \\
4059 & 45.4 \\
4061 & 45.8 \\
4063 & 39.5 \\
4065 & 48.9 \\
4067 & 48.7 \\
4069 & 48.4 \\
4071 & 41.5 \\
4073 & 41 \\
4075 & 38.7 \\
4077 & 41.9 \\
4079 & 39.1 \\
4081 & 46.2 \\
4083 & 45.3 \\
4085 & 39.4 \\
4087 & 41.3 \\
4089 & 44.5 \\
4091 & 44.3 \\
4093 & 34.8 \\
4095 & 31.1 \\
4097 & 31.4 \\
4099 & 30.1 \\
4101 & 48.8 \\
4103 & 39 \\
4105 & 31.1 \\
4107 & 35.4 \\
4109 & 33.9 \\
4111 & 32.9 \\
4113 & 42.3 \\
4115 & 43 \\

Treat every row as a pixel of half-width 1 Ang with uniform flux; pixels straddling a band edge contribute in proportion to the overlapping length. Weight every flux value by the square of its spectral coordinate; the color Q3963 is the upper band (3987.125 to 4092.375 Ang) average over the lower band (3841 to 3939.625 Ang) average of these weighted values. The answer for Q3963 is 1.26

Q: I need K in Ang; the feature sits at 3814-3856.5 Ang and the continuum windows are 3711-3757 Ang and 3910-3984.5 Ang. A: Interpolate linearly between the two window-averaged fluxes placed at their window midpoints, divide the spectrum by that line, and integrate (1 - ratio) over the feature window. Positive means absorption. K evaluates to 7.4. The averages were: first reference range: 46.3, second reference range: 38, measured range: 34.9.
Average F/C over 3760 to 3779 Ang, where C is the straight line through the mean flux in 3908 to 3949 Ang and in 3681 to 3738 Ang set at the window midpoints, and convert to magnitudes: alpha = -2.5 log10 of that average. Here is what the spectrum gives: 0.20 mag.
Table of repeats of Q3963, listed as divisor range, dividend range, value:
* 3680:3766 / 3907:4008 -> 1.14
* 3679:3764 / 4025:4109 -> 1.31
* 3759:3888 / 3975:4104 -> 1.34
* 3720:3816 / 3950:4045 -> 1.14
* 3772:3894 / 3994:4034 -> 1.34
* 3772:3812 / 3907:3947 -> 1.17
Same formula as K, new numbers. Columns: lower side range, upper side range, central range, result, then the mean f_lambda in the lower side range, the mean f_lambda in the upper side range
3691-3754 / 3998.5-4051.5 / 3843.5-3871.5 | 1.3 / 41.1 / 46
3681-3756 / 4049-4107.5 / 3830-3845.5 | 4.4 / 39.8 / 42.1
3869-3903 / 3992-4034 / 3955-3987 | 5.5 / 36.2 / 44.8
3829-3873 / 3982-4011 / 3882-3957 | 3.4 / 37.1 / 43.9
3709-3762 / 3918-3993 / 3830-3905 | 7.5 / 44.6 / 37.9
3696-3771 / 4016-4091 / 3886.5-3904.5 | 3.2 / 40.6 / 45.5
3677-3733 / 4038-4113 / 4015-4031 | -0.9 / 43.4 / 42.5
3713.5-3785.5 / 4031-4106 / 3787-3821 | 6.7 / 43.3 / 43.6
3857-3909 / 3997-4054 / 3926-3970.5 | 5.9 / 38.4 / 46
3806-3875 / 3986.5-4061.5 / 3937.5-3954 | 0.1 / 37.4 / 46.1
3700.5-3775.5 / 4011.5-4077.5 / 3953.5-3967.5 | 3.1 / 40.7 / 46.1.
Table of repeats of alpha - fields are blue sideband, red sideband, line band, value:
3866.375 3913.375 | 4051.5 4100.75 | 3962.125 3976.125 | 0.293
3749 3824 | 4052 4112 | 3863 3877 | -0.163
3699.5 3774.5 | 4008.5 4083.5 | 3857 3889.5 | 0.095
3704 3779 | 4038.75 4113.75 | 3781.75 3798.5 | 0.148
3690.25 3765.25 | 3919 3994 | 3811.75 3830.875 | 0.064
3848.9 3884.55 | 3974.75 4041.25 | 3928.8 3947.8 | 0.185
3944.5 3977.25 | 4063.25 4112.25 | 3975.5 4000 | -0.130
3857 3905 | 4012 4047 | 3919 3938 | 0.126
